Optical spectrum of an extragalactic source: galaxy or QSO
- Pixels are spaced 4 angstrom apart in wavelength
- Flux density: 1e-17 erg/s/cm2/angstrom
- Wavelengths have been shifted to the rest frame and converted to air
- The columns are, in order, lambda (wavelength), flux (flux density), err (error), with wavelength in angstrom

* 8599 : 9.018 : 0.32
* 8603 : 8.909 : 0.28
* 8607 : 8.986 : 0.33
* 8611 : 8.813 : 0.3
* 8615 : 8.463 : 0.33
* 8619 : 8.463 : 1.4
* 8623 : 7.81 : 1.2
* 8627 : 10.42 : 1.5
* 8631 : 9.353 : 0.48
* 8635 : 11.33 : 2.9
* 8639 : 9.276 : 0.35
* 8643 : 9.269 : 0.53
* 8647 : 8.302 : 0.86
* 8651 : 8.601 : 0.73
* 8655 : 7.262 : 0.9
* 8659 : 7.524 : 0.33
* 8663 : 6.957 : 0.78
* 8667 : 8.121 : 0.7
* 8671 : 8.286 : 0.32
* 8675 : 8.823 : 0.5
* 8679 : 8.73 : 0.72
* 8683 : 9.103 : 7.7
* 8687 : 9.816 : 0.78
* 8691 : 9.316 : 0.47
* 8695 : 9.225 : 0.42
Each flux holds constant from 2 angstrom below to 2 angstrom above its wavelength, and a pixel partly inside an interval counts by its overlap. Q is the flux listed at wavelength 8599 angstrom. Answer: 9.018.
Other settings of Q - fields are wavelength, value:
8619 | 8.463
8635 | 11.33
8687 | 9.816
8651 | 8.601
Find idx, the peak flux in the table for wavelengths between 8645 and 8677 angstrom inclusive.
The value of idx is 8.823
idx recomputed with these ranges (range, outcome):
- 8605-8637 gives 11.33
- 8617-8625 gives 8.463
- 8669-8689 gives 9.816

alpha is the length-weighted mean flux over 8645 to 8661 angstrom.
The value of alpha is 7.92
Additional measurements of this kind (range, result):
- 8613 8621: 8.46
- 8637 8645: 9.27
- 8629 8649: 9.51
